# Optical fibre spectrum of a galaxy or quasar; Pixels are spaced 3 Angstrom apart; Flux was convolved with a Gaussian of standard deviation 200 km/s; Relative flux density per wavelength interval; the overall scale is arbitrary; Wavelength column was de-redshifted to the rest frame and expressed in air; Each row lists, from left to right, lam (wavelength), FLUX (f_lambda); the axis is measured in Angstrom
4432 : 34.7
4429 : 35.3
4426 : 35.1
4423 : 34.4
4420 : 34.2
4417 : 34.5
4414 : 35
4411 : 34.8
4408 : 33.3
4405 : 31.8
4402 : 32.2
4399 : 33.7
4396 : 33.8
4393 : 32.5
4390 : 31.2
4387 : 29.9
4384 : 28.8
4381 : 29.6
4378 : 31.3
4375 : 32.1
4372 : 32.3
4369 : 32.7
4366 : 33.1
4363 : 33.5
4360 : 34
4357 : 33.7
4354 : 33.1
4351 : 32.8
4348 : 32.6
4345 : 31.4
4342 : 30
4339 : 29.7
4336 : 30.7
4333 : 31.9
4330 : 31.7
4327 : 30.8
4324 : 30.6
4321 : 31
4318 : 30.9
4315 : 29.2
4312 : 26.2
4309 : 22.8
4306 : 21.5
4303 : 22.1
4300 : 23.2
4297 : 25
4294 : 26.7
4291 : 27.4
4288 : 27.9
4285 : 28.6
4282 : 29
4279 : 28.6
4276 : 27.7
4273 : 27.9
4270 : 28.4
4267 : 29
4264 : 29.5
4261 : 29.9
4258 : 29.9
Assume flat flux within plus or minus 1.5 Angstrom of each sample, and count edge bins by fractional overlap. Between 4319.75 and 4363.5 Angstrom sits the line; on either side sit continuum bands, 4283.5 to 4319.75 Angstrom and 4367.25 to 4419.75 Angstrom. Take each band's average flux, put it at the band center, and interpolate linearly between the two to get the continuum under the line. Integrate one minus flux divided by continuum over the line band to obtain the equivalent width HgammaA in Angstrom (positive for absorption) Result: -4.6 Angstrom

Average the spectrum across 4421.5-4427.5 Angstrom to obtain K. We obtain 34.8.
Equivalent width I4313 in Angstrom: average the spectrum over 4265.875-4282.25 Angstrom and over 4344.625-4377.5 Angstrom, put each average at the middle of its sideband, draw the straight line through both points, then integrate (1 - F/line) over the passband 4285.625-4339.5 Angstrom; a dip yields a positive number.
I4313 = 4.75 Angstrom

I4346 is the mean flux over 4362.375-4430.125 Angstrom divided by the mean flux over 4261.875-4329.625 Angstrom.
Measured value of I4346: 1.19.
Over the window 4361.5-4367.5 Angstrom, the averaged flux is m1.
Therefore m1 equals 33.3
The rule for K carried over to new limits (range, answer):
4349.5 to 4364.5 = 33.4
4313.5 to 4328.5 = 30.5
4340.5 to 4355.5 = 32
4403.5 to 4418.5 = 33.9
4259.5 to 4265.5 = 29.7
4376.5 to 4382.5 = 30.5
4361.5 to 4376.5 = 32.7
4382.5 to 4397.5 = 31.2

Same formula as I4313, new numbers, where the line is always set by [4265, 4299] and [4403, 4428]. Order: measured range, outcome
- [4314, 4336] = -0.78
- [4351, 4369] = -1.07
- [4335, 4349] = -0.08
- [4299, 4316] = 2.91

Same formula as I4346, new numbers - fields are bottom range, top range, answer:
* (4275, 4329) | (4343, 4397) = 1.18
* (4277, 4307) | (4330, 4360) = 1.22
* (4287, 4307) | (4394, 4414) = 1.34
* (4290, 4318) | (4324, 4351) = 1.24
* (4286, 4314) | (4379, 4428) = 1.32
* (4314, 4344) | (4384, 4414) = 1.06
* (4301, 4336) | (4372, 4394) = 1.10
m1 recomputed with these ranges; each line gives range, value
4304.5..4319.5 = 26.1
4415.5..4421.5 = 34.4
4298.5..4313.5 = 23.2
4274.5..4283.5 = 28.4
